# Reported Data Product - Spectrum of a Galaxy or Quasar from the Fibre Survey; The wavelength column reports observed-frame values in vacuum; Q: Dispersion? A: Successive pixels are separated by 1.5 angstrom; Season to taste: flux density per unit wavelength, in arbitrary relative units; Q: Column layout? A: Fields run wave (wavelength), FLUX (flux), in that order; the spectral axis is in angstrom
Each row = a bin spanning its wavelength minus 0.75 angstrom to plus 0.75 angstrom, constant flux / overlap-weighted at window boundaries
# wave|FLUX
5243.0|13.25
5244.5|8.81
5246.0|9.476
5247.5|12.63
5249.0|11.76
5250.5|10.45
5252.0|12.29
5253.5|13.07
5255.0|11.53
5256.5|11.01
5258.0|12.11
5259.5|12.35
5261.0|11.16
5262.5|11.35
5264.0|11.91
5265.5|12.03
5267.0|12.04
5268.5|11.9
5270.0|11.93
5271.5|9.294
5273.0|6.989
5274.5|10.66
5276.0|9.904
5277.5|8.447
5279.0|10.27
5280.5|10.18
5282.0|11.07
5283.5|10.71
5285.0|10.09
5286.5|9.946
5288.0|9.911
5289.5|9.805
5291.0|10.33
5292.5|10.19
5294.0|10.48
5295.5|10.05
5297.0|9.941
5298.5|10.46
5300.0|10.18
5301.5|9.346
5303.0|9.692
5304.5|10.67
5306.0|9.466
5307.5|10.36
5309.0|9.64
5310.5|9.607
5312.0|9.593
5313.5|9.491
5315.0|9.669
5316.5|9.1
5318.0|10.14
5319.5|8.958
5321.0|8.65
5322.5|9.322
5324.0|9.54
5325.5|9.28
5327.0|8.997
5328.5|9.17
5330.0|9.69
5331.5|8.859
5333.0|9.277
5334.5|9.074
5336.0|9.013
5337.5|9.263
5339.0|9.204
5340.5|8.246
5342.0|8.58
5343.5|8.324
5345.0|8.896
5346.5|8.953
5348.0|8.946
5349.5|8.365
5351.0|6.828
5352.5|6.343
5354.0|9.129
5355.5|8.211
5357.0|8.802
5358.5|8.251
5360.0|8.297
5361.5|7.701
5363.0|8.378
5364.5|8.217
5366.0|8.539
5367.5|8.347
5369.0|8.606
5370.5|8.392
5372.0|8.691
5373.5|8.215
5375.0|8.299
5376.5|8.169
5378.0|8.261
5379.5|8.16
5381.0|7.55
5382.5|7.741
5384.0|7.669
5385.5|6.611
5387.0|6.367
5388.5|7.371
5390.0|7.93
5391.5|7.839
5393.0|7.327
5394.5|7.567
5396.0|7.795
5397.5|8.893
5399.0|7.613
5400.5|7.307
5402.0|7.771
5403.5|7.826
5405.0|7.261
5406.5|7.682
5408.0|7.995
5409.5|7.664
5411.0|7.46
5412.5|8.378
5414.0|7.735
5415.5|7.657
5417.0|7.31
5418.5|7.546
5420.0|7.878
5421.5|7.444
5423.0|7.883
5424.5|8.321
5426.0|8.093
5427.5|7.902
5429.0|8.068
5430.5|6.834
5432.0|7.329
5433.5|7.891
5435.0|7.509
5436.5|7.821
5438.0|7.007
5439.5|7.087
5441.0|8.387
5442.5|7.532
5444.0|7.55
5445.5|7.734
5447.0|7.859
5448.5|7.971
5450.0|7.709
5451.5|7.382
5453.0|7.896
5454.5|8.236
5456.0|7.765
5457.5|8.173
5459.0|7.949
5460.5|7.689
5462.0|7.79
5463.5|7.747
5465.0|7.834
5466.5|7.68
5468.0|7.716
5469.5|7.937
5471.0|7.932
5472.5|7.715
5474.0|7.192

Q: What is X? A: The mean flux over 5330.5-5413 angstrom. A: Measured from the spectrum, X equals 8.12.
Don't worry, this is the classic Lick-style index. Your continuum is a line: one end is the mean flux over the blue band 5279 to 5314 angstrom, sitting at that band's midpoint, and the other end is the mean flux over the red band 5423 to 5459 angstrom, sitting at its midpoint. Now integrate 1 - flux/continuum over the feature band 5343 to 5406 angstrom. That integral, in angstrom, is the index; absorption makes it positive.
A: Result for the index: 5.88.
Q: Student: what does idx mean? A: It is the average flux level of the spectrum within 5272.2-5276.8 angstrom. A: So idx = 9.18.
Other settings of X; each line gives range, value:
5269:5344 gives 9.63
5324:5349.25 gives 8.99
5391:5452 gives 7.7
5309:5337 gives 9.31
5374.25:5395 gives 7.63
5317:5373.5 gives 8.68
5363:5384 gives 8.23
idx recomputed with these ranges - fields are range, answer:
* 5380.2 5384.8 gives 7.65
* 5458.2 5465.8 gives 7.8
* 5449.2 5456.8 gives 7.8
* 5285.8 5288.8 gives 9.93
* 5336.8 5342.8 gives 8.82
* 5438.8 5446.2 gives 7.66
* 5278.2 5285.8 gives 10.4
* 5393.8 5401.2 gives 7.84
